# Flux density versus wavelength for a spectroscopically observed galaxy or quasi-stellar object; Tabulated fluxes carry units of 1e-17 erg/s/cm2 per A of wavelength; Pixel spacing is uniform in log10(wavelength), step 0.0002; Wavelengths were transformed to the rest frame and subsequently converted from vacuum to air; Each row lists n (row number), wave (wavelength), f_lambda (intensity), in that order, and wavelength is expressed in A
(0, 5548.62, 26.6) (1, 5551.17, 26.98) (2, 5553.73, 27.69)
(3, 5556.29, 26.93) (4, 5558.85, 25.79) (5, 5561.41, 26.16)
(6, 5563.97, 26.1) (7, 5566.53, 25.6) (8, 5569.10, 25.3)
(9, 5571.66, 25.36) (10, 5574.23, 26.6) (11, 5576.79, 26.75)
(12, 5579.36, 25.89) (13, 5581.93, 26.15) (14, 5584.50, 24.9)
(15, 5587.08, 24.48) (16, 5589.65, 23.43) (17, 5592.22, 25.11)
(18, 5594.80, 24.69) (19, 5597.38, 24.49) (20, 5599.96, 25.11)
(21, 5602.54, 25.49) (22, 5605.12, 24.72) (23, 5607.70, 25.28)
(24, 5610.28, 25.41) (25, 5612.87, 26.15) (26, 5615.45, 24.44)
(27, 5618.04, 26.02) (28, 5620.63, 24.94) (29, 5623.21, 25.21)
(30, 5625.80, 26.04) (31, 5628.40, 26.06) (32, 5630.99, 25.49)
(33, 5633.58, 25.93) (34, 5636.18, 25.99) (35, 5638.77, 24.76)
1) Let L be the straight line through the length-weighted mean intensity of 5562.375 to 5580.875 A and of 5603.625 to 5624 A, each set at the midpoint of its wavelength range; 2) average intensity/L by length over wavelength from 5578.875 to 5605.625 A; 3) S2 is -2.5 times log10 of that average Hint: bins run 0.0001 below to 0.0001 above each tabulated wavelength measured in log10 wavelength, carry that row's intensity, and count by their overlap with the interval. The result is 0.030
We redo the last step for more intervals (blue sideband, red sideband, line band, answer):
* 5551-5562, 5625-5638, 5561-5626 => 0.04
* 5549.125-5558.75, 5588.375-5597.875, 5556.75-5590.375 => 0.00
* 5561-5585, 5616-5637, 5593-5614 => 0.03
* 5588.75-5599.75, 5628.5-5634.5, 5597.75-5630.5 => -0.01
